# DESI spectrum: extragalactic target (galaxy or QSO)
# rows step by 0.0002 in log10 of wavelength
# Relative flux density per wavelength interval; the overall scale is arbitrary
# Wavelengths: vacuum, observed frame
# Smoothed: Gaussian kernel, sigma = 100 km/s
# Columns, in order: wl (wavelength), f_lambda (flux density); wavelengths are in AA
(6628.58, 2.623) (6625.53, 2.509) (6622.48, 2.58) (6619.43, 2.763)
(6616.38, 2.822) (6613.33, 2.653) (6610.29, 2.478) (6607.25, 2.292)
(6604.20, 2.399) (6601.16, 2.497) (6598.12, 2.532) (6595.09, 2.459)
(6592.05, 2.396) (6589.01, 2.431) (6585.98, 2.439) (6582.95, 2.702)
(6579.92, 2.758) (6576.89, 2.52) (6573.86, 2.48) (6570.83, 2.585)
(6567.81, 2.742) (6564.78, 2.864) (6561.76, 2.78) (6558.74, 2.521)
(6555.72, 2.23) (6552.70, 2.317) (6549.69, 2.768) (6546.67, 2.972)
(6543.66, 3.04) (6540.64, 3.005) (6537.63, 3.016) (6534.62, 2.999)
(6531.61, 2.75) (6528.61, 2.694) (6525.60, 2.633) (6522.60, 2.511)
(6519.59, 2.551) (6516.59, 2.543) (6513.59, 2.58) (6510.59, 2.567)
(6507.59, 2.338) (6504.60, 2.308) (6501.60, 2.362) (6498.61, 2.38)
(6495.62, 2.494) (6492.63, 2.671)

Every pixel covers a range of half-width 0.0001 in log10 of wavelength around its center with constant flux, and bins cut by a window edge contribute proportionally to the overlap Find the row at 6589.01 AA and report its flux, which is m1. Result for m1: 2.431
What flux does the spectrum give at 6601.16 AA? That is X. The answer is 2.497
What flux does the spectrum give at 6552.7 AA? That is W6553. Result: 2.317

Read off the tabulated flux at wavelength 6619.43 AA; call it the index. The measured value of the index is 2.763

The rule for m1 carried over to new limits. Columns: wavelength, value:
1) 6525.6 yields 2.633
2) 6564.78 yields 2.864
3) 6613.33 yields 2.653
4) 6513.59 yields 2.58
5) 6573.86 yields 2.48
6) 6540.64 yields 3.005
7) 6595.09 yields 2.459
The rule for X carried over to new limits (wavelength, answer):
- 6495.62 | 2.494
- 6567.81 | 2.742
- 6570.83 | 2.585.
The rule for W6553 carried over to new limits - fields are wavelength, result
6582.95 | 2.702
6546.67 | 2.972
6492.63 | 2.671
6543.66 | 3.04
